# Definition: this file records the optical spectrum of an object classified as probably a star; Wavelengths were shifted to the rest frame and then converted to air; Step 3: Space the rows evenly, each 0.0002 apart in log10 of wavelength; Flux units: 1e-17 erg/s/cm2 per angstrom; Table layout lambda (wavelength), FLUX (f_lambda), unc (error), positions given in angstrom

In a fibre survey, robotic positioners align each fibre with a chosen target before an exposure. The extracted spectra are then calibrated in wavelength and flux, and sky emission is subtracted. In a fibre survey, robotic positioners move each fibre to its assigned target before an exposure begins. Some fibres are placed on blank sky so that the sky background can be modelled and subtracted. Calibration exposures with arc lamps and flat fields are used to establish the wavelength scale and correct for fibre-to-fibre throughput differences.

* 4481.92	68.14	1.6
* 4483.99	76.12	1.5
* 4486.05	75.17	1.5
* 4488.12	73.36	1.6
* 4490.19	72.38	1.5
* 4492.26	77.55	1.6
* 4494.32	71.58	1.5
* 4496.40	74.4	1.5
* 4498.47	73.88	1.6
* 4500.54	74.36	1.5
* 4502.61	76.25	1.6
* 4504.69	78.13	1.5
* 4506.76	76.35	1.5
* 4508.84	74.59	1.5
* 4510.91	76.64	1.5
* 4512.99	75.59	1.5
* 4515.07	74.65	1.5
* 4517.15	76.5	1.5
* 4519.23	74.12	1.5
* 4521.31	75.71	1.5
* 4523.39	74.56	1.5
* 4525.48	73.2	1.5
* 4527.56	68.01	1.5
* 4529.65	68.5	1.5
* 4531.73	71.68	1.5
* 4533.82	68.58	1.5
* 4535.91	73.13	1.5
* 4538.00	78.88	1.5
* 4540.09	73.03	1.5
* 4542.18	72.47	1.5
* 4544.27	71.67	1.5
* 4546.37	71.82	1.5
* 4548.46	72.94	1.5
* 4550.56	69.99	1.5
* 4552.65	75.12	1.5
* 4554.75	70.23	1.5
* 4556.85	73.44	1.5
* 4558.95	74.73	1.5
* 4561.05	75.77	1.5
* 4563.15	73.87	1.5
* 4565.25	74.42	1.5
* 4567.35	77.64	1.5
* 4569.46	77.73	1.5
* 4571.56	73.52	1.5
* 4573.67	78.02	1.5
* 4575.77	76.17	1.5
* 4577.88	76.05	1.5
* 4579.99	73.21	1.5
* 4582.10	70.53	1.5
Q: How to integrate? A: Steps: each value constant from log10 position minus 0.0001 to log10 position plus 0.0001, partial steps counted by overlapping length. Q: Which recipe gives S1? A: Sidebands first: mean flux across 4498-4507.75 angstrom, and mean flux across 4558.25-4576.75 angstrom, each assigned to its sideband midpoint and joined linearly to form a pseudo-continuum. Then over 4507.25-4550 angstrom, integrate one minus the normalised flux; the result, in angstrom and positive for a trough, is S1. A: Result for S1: 1.45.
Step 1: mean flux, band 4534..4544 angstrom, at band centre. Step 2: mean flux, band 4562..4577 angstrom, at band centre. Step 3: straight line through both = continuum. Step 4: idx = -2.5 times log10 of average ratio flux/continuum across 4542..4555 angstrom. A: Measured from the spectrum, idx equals 0.03 mag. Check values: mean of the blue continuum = 73.7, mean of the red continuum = 75.9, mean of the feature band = 72.1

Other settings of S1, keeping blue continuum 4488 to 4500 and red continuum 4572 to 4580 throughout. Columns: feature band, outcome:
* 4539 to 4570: 0.8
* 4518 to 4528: 0.2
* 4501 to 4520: -0.4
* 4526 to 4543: 0.7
